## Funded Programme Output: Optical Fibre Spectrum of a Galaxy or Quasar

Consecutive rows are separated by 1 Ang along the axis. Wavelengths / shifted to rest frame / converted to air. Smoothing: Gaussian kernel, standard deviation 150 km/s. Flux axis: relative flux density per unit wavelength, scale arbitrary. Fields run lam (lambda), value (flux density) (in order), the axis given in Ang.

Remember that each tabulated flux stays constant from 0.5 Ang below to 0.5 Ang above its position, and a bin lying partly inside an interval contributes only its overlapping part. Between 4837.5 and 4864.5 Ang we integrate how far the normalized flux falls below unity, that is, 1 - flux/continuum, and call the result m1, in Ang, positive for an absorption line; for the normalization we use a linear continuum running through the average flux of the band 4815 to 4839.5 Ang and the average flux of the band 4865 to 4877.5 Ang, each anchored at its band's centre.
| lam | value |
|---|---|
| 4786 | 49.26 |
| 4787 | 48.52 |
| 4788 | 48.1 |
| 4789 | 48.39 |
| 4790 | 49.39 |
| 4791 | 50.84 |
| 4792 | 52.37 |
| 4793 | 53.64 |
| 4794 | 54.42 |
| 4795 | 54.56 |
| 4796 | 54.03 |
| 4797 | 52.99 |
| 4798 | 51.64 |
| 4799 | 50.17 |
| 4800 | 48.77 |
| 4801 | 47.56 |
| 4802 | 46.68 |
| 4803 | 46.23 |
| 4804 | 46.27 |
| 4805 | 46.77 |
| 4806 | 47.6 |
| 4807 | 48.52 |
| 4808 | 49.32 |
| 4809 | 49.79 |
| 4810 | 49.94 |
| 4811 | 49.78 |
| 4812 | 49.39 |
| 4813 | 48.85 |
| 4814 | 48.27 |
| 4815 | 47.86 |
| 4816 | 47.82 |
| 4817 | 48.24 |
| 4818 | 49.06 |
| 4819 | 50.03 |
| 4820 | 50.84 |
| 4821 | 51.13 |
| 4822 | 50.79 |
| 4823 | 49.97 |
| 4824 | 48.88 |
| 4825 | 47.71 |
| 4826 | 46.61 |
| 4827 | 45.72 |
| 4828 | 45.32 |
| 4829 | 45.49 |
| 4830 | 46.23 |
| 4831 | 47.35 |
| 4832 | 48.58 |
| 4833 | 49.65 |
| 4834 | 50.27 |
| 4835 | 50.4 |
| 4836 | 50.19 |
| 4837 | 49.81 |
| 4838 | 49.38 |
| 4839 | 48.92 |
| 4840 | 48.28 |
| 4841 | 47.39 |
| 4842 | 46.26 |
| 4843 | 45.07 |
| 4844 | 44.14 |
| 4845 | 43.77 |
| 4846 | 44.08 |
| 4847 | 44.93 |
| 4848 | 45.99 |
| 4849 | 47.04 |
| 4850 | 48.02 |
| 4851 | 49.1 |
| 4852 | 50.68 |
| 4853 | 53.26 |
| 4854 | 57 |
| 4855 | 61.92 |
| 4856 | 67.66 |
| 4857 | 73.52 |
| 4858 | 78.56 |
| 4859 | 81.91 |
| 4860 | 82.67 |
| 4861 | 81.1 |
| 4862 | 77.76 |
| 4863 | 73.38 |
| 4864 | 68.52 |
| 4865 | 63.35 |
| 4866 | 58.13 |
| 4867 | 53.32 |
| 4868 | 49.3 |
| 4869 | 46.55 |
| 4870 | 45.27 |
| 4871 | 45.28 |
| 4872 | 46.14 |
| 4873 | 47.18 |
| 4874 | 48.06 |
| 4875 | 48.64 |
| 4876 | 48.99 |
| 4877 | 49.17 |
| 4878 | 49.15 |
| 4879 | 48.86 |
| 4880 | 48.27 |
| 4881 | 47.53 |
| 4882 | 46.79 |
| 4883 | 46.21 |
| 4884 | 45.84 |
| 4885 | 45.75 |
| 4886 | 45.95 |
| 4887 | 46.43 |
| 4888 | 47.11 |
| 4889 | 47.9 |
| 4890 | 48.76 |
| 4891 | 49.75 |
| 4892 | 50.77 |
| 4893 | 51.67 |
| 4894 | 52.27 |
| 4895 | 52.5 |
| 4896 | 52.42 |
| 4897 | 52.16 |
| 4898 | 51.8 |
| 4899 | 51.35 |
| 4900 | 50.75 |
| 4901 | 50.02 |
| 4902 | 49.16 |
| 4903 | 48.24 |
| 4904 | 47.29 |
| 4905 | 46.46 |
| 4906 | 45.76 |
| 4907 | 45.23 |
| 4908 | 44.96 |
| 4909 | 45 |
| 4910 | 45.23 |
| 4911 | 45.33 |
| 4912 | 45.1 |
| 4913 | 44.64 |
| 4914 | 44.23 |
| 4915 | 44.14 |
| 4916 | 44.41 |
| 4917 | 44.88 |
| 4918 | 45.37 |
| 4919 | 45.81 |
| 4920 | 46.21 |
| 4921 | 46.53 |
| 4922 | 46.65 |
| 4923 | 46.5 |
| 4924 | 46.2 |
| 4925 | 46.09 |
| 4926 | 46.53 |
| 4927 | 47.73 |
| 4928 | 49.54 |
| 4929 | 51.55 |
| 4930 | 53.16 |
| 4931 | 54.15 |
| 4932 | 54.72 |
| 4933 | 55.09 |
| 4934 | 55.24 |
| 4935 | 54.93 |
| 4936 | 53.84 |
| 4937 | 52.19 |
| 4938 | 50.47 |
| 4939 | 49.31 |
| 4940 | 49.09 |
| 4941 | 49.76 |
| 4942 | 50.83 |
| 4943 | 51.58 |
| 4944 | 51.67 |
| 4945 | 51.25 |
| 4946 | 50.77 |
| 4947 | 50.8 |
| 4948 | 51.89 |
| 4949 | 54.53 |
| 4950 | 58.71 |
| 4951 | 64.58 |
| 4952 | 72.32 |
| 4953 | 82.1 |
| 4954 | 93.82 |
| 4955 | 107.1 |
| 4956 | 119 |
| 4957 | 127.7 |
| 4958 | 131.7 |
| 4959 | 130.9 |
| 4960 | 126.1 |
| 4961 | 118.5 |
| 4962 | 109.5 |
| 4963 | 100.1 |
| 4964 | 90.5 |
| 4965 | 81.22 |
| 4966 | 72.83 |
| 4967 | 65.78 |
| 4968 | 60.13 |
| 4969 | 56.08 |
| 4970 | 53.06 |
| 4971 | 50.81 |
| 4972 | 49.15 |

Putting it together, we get -4.8 Ang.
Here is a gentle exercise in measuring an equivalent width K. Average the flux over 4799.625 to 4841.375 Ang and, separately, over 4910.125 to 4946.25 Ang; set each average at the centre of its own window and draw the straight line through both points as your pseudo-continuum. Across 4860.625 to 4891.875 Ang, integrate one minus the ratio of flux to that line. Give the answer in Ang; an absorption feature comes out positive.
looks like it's -2.1 Ang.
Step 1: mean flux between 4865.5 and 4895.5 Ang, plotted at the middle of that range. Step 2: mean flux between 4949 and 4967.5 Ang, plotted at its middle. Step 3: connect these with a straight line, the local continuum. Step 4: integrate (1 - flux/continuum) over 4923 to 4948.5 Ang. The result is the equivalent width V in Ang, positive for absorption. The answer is 9.7 Ang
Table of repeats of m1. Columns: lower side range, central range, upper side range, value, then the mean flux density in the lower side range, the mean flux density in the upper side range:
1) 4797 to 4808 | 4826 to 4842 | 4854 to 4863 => 3.8 Ang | 48.3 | 74.5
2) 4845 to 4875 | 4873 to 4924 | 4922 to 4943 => 6.1 Ang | 57.9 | 50.8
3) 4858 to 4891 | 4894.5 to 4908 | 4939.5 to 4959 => 2.6 Ang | 54.3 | 73.6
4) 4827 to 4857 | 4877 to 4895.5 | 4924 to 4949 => 0.7 Ang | 49.5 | 51.3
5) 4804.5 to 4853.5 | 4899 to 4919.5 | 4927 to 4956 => 3.5 Ang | 48.2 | 58.9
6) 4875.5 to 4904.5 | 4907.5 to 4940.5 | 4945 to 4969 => 9.5 Ang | 49.1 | 86.4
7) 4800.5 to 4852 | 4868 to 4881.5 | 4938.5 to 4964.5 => 2.9 Ang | 48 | 80.5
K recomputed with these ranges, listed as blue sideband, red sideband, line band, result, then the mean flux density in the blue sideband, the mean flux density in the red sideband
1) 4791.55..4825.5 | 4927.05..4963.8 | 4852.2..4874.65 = -1.2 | 49.7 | 71.8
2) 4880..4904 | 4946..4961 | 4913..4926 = 4.2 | 49.1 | 90.4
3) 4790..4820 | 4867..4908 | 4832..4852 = 0.6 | 49.7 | 48.4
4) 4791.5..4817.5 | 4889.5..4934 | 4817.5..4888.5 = -4.4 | 49.7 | 48.4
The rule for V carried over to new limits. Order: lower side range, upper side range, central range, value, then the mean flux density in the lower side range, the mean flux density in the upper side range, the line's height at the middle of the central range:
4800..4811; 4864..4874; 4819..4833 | 0.2 Ang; 48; 51.3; 49.1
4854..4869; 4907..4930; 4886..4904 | 1.7 Ang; 68.2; 46.2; 55.2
